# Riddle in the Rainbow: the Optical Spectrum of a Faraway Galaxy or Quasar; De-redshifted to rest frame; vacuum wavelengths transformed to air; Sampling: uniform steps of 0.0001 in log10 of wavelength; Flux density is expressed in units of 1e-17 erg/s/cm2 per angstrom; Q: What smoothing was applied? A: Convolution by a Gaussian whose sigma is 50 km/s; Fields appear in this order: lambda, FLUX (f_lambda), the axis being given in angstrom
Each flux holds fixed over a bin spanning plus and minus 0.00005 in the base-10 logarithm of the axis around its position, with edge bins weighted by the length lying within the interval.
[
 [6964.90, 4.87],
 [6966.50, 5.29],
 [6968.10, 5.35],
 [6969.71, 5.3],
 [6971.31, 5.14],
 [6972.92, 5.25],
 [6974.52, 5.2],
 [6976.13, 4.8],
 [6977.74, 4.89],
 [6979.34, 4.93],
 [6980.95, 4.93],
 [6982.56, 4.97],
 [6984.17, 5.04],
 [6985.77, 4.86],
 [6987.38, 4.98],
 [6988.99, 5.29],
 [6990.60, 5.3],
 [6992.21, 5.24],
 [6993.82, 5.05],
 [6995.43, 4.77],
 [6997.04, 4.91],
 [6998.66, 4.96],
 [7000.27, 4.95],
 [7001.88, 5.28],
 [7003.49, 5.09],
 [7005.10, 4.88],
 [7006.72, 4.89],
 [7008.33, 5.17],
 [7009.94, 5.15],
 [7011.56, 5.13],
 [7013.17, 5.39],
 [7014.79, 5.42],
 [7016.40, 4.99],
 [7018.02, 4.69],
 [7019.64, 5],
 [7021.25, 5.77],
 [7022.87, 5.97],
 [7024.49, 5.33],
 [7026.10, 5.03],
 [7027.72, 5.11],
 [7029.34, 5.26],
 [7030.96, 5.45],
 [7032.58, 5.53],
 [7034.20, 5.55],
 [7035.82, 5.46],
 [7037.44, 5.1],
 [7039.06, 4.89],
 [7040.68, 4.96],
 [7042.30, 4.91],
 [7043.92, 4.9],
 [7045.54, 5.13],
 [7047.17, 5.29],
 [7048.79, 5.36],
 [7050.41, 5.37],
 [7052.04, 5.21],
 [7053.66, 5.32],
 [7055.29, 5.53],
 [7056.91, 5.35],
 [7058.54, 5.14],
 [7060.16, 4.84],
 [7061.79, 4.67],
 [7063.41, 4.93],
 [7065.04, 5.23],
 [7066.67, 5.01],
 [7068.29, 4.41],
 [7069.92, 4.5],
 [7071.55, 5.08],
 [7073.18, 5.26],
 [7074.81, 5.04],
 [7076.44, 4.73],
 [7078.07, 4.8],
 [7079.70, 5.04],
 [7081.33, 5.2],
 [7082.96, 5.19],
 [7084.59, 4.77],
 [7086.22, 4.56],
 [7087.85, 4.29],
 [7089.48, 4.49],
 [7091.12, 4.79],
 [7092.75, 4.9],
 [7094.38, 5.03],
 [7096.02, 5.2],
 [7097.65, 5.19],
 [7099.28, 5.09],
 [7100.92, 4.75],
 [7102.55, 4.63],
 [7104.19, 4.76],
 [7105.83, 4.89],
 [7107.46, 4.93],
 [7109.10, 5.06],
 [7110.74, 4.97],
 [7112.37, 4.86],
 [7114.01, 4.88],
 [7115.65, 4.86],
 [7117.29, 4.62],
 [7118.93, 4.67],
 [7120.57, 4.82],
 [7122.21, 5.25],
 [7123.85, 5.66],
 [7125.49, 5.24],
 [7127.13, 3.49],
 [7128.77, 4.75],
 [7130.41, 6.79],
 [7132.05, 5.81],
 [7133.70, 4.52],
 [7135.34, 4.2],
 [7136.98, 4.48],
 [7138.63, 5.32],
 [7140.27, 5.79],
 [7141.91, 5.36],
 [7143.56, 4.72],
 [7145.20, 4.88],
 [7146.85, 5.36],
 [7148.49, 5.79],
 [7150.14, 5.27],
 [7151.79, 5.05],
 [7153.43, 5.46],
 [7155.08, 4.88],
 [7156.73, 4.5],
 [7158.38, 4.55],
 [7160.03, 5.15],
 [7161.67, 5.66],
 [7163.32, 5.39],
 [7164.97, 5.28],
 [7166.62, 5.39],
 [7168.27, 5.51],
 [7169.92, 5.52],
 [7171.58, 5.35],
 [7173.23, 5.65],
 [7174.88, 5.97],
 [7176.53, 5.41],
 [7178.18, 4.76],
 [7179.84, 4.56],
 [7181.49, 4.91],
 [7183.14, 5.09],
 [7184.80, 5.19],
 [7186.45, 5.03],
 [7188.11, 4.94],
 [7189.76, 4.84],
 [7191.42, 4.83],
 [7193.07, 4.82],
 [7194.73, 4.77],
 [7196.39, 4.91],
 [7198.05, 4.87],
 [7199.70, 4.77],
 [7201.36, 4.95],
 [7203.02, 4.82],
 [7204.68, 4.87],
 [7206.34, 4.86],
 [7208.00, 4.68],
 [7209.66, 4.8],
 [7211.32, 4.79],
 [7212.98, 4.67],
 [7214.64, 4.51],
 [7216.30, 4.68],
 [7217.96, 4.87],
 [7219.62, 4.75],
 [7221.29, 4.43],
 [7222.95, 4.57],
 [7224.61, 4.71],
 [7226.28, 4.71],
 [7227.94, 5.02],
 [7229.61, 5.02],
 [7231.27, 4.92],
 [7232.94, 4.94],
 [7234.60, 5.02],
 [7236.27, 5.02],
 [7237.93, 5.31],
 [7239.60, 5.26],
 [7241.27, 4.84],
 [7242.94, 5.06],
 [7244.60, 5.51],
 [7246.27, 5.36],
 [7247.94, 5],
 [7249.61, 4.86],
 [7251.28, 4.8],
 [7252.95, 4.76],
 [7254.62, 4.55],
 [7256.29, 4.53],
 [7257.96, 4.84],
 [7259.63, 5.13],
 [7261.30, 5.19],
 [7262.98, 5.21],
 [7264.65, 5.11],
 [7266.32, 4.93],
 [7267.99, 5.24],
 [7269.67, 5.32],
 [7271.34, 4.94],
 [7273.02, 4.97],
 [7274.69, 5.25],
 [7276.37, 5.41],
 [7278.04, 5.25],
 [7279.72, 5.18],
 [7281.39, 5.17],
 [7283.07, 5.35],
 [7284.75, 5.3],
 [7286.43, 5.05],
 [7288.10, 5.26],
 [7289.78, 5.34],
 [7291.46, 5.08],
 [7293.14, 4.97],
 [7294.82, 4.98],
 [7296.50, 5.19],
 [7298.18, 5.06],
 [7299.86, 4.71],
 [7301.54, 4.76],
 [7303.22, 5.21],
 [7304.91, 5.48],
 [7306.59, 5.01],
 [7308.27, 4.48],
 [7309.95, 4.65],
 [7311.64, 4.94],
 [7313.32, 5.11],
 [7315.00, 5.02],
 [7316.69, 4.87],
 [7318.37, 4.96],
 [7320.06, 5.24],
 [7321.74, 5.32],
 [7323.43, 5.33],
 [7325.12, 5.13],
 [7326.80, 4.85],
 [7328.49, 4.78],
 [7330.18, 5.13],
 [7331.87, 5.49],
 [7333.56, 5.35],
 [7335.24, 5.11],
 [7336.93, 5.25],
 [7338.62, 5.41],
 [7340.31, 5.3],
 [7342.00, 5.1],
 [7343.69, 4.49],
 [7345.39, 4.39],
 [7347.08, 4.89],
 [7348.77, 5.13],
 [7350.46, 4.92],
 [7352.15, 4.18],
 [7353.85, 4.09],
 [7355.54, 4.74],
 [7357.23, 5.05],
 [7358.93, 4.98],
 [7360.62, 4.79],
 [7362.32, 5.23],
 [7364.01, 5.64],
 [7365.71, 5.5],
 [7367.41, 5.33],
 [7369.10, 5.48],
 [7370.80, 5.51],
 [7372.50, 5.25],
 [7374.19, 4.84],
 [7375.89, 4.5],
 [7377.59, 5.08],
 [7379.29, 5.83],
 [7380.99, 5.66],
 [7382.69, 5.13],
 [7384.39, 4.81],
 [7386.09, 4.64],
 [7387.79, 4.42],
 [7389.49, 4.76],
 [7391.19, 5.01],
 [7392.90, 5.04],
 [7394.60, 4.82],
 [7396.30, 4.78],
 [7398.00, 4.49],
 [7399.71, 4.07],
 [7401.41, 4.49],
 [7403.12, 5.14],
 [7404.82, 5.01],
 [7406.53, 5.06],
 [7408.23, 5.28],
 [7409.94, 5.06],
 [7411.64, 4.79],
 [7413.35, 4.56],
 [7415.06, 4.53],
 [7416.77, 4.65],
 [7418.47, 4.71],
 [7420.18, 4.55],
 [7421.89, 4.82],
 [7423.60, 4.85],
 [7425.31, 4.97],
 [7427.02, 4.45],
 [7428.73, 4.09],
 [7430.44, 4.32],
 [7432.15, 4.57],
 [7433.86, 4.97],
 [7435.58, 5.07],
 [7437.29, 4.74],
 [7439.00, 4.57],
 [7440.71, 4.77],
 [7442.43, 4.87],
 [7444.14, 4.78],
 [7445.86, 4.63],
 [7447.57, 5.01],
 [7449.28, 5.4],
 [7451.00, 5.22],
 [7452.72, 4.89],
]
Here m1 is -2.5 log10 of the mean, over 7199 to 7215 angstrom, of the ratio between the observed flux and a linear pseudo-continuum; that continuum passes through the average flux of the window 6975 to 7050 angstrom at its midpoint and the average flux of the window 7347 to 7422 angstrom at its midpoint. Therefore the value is 0.053 mag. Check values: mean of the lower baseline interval 5.13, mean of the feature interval 4.78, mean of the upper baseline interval 4.92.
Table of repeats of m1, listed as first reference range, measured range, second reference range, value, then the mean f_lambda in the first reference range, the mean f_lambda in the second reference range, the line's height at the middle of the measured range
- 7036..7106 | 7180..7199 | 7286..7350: 0.02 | 4.98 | 5.05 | 5.01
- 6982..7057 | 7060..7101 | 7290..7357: 0.05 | 5.17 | 4.98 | 5.13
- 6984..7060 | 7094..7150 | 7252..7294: 0.03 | 5.18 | 5.09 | 5.14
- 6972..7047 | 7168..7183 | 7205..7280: -0.06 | 5.13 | 4.95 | 5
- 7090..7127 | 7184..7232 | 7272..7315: 0.04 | 4.93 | 5.08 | 5.01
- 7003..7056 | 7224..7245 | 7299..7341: 0.02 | 5.22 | 5.08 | 5.12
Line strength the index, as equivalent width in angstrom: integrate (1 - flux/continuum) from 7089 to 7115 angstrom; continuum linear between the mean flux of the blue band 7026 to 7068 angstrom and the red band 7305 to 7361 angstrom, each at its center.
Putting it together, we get 1.1 angstrom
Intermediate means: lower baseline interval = 5.17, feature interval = 4.91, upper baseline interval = 4.96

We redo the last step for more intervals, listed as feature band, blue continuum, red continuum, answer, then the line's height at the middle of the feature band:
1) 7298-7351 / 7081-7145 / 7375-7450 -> -1.9 angstrom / 4.85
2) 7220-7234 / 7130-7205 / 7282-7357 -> 0.8 angstrom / 5.08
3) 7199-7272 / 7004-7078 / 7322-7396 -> 2.3 angstrom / 5.07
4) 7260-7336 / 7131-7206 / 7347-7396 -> -1.0 angstrom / 5.04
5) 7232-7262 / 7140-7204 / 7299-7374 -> 0.5 angstrom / 5.08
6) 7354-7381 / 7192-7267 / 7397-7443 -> -2.3 angstrom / 4.77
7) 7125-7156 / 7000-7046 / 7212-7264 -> -0.5 angstrom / 5.03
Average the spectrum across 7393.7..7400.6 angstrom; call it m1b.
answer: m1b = 4.55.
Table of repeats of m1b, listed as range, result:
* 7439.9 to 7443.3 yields 4.82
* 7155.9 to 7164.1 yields 5.05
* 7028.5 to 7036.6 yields 5.45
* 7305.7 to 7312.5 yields 4.78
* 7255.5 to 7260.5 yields 4.84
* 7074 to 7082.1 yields 4.96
